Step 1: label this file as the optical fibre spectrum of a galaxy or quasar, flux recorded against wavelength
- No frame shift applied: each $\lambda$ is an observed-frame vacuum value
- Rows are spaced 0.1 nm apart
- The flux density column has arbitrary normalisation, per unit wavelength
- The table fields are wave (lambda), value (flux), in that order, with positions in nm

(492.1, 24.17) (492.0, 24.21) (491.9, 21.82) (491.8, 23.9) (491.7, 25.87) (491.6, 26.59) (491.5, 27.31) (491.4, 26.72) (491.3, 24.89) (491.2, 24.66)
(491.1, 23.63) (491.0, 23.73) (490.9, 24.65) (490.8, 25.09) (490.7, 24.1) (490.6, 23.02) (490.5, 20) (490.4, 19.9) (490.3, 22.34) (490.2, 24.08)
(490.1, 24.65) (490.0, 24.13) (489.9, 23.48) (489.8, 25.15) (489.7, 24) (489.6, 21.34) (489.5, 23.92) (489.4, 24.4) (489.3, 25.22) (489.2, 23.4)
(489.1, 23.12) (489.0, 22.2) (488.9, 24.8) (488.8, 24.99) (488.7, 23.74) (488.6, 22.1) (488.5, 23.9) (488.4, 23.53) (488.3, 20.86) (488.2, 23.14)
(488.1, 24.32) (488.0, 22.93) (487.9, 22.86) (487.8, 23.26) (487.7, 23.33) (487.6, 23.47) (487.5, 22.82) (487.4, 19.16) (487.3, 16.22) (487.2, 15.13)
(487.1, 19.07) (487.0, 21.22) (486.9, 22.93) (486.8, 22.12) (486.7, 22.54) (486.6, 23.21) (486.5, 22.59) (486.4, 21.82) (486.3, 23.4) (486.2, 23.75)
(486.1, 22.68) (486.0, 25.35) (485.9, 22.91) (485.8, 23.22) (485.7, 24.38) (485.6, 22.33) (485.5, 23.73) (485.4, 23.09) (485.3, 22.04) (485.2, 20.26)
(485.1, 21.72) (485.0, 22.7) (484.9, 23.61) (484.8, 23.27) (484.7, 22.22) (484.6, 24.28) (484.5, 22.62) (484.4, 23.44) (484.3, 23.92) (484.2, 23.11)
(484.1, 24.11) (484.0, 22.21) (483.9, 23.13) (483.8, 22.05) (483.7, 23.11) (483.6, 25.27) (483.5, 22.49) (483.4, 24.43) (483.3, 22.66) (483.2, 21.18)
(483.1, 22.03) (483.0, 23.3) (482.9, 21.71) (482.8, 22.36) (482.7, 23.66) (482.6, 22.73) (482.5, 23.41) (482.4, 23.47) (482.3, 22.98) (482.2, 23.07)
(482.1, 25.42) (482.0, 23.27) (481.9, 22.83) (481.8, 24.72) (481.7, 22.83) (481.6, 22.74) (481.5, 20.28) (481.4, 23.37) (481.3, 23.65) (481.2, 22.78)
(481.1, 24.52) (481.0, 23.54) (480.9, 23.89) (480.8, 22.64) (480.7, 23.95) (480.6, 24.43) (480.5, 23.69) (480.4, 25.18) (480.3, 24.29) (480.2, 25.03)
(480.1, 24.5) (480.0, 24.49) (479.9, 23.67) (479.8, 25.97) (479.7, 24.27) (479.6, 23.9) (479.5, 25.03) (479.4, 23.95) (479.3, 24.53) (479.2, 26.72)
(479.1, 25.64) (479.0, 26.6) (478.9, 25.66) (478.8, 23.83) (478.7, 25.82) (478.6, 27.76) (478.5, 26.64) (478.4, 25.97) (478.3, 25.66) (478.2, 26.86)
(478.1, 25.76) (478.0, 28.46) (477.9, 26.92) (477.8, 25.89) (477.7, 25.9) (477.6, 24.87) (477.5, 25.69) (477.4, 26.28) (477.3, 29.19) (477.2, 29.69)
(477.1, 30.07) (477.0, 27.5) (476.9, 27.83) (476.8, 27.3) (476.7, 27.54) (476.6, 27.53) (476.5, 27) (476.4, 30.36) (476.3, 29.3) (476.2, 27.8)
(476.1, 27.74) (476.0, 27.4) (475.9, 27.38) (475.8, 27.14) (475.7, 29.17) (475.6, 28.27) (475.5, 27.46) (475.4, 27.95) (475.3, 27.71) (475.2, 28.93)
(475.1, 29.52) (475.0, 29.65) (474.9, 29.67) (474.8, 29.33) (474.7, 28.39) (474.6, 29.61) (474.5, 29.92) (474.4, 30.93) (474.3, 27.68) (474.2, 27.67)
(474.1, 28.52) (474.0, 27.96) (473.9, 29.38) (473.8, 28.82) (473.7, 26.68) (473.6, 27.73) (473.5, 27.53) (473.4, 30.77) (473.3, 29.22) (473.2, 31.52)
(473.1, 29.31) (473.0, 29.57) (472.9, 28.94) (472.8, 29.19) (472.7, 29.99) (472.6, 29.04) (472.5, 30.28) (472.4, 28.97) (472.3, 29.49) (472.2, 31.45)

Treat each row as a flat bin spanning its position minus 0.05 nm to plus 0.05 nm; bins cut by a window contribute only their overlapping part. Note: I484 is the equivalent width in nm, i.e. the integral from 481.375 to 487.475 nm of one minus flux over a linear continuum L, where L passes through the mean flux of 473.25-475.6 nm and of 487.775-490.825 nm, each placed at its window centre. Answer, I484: 0.61 nm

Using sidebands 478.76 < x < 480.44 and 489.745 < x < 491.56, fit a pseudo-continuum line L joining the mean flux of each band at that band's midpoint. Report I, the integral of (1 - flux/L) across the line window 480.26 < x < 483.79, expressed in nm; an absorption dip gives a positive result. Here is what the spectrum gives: 0.20 nm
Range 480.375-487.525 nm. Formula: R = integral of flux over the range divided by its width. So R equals 22.8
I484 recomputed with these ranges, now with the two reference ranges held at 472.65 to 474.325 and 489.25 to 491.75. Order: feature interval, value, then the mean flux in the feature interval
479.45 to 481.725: 0.26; 23.9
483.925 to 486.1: 0.22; 23.1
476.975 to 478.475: 0.04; 27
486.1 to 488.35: 0.29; 21.8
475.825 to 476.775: 0.00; 28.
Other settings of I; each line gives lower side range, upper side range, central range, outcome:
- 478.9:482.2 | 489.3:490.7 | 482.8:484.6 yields 0.06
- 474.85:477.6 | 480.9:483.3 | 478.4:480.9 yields 0.02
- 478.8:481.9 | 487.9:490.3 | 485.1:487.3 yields 0.15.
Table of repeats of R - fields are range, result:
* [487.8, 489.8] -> 23.4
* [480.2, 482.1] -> 23.6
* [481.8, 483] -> 23.2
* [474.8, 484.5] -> 25.3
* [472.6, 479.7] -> 27.7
